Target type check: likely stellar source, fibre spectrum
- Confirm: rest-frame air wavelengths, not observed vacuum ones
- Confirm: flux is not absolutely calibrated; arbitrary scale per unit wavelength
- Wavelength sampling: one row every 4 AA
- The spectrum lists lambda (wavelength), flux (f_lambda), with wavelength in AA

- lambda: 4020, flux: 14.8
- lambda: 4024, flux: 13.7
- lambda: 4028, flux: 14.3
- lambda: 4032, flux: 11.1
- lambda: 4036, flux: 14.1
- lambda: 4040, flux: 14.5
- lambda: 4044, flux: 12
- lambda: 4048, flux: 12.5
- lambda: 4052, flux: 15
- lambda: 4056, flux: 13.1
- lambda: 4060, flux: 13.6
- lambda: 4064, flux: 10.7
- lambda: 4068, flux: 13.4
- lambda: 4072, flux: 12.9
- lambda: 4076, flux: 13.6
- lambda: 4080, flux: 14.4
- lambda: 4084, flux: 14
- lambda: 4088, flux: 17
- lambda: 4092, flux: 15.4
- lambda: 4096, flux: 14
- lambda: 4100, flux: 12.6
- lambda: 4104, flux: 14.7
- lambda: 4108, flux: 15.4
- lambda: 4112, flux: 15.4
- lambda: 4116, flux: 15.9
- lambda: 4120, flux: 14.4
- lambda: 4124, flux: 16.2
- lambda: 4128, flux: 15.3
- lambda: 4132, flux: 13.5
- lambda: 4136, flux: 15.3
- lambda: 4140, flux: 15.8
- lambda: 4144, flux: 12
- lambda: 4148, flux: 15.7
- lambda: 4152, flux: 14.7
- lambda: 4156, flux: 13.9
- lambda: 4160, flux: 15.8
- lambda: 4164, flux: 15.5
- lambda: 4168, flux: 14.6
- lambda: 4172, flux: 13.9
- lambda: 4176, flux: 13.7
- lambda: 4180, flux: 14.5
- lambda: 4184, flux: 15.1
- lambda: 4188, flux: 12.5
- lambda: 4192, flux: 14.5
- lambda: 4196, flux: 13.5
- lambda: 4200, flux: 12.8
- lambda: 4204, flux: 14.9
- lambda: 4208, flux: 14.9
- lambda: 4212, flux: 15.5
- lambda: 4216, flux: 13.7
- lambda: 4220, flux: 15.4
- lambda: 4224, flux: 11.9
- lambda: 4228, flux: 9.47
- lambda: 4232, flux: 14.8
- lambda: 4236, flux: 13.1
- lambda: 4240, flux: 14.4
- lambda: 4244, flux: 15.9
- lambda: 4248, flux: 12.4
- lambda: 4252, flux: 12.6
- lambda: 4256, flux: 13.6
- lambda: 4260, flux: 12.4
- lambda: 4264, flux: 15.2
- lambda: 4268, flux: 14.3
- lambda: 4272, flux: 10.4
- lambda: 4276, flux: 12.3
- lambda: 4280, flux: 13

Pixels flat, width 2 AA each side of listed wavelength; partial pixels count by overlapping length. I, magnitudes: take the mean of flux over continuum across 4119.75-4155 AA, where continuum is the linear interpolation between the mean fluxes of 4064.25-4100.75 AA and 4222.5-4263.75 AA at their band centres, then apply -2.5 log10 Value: -0.078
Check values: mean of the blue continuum 14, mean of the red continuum 13.2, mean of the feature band 14.8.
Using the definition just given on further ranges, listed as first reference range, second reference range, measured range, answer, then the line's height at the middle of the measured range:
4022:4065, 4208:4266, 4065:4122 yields -0.09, 13.3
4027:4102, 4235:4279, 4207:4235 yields -0.02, 13.4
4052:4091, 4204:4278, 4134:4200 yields -0.06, 13.6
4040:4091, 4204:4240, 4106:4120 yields -0.13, 13.6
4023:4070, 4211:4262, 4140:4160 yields -0.09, 13.3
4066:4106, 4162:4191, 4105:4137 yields -0.07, 14.2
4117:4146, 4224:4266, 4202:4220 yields -0.08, 13.7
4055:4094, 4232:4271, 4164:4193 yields -0.03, 13.8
